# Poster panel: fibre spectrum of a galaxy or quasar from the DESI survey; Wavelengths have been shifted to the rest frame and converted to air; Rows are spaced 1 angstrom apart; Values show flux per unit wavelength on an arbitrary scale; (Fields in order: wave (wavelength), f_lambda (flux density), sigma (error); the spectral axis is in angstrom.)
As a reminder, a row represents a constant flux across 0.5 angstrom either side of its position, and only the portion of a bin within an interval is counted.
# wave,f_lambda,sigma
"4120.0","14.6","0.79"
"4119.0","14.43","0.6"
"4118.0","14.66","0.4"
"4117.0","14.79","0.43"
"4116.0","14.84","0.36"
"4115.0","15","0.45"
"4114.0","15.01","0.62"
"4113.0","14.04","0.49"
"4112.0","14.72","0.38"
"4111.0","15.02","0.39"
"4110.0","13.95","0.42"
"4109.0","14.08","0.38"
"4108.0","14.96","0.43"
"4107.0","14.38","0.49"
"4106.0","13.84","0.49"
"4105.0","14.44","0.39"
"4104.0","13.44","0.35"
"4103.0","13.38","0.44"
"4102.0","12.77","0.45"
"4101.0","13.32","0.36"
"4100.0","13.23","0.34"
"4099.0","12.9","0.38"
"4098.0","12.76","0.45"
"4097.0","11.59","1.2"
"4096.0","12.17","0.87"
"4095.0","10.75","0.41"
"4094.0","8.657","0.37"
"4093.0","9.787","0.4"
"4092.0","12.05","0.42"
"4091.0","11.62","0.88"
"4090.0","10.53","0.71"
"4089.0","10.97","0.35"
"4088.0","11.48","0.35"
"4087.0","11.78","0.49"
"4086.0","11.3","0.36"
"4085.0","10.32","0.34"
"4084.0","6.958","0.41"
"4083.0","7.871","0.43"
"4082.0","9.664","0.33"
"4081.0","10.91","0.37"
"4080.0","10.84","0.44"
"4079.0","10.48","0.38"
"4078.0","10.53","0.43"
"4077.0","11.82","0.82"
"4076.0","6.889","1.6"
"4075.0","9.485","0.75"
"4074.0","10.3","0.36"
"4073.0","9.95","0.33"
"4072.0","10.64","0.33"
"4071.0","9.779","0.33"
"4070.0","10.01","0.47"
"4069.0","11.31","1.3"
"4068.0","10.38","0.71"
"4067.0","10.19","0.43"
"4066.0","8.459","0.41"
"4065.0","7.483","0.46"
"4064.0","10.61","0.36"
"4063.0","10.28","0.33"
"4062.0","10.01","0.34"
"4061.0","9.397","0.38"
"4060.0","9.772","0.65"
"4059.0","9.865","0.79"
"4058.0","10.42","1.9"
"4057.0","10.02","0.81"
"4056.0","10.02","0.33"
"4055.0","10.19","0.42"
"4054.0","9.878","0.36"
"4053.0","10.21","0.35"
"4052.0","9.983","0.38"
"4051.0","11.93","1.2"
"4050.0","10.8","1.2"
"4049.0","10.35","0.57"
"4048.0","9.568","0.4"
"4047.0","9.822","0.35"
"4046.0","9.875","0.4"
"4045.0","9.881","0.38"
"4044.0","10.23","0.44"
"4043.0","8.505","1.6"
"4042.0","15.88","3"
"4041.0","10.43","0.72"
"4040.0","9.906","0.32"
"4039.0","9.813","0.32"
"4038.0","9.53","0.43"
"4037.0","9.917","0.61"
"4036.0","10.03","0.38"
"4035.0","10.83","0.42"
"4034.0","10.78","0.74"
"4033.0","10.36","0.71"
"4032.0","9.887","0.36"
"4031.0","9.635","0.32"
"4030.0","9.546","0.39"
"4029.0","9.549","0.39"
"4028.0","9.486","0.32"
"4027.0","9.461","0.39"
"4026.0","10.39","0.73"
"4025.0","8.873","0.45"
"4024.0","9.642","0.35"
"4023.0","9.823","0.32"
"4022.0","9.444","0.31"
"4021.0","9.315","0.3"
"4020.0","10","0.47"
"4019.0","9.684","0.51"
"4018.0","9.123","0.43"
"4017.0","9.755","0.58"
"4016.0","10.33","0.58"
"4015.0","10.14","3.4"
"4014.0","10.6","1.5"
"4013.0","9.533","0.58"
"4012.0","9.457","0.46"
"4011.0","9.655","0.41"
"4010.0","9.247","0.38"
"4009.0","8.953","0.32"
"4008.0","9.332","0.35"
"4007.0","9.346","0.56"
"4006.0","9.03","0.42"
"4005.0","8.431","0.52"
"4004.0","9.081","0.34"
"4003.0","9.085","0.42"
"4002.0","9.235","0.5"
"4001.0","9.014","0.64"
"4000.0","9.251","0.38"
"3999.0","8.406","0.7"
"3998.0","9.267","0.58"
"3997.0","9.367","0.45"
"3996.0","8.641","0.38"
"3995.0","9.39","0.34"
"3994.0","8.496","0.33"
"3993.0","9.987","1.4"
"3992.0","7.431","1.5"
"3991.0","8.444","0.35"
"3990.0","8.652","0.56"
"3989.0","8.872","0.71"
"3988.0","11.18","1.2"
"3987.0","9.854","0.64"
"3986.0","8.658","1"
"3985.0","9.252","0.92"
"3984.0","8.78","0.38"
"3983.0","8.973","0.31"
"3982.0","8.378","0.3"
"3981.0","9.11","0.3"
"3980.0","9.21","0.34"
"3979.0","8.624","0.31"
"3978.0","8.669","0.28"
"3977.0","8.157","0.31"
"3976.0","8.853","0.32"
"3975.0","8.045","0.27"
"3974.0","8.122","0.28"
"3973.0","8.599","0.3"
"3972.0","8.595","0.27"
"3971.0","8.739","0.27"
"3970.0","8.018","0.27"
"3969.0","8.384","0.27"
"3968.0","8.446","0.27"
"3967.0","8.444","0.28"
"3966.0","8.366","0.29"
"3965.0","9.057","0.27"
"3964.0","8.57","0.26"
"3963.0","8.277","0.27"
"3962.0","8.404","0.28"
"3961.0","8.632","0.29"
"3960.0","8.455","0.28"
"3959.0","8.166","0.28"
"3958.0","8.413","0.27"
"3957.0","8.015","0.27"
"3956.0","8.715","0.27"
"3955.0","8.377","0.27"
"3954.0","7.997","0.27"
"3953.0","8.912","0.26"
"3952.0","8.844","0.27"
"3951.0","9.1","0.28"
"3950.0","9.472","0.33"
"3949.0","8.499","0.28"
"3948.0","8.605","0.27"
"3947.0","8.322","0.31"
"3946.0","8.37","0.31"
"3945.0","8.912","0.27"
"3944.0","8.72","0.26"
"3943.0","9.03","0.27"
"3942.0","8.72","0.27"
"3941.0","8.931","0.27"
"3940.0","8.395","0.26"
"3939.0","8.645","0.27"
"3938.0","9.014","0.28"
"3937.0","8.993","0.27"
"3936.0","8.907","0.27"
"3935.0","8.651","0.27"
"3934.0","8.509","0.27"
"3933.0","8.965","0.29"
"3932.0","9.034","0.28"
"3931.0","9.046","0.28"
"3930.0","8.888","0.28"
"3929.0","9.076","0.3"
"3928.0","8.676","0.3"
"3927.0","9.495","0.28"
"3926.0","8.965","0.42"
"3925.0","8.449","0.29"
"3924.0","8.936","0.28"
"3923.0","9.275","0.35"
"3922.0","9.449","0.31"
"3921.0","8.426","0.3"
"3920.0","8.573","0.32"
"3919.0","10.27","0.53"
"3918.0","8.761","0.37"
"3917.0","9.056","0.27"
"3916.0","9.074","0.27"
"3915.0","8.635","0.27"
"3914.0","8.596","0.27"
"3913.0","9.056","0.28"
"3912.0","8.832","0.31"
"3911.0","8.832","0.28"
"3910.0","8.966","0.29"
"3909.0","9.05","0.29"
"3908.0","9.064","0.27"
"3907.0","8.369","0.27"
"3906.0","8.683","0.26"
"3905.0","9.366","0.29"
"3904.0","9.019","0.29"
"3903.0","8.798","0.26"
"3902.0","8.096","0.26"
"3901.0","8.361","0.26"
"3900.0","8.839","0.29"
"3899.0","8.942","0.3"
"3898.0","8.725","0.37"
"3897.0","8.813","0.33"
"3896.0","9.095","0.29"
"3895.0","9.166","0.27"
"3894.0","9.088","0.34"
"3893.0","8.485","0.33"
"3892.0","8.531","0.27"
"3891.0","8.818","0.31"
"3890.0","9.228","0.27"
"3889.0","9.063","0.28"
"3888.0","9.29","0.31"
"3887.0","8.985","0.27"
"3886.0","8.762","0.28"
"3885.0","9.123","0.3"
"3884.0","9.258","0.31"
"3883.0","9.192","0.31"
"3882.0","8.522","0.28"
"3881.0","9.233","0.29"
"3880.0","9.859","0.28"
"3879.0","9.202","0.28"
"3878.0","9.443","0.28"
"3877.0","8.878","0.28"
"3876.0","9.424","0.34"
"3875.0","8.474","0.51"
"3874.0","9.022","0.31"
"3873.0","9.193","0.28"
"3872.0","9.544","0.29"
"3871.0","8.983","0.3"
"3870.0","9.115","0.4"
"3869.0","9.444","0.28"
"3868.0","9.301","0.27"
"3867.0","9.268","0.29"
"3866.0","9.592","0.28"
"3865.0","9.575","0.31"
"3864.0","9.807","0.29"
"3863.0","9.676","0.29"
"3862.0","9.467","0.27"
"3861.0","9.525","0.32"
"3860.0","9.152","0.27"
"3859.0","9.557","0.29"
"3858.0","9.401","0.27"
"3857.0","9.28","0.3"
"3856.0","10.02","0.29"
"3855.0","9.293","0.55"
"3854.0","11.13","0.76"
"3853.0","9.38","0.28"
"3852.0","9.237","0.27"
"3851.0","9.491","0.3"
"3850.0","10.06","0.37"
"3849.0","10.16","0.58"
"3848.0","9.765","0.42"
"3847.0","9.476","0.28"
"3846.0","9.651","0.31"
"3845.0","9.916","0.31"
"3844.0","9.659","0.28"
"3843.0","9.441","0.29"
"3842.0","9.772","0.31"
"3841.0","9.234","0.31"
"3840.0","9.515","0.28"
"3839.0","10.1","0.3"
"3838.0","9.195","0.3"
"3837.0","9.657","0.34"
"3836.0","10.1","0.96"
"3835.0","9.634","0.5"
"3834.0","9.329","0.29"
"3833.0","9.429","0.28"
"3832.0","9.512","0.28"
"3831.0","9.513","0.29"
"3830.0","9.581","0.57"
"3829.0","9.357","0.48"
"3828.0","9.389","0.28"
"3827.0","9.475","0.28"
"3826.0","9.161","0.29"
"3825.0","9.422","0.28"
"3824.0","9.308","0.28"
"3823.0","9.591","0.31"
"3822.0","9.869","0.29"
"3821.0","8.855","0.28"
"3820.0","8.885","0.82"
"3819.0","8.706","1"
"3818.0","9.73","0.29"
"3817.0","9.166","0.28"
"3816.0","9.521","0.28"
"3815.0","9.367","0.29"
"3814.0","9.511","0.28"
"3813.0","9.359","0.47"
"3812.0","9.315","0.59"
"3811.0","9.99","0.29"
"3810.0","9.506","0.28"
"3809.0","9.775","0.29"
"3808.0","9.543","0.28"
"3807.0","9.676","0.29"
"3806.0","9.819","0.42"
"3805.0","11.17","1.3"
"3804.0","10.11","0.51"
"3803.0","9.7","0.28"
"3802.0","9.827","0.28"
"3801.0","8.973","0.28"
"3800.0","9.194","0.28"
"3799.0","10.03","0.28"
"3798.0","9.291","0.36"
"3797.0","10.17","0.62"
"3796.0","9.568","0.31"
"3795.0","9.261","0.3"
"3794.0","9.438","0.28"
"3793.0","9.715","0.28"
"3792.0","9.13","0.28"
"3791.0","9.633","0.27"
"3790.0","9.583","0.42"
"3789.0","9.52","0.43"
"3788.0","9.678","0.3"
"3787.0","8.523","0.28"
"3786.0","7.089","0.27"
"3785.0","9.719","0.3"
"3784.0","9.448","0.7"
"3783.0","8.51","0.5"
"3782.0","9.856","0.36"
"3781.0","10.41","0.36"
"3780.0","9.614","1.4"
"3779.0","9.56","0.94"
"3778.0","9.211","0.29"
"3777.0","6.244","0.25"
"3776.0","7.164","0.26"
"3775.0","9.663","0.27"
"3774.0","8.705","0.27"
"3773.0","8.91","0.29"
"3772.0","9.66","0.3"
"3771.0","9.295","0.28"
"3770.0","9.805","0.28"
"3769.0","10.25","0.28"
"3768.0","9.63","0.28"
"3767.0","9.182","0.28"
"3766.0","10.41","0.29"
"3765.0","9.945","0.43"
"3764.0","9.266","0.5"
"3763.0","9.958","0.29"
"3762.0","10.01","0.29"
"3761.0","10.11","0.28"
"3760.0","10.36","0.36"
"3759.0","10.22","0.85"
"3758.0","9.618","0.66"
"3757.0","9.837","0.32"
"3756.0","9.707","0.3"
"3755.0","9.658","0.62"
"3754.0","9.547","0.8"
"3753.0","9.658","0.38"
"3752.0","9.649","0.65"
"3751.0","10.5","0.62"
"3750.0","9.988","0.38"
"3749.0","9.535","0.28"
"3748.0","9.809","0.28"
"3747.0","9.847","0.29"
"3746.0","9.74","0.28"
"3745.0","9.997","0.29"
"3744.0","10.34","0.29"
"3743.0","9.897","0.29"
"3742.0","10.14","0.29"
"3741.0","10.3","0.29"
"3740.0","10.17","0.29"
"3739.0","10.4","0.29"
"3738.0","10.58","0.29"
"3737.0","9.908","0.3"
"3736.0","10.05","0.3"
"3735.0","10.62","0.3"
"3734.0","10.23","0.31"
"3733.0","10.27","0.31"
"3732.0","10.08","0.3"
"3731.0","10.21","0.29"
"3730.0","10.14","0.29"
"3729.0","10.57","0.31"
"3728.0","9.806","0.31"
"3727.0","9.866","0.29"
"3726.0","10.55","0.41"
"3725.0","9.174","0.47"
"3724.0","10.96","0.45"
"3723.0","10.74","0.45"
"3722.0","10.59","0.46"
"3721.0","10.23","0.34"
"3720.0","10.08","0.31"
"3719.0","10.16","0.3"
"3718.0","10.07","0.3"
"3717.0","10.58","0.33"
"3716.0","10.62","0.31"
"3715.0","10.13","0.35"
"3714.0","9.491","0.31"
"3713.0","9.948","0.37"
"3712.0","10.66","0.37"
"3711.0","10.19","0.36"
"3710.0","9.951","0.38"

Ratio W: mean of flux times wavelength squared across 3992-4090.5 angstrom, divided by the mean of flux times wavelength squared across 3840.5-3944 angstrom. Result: 1.16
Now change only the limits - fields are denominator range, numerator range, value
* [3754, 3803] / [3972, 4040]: 1.11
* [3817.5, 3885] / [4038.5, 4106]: 1.26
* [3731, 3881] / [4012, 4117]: 1.29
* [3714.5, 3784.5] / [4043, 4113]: 1.32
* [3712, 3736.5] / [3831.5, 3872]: 1.00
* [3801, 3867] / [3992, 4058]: 1.12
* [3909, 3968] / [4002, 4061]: 1.18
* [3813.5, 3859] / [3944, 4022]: 1.01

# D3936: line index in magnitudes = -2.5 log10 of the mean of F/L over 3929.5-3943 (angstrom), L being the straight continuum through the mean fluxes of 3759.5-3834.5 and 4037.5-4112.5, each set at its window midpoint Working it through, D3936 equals 0.16 mag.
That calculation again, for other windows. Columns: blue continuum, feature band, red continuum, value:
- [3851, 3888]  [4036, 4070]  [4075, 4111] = 0.11 mag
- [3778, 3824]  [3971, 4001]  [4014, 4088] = 0.12 mag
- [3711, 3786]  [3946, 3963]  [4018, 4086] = 0.16 mag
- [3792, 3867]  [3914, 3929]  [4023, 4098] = 0.10 mag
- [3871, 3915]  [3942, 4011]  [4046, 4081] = 0.09 mag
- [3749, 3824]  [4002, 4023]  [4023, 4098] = 0.07 mag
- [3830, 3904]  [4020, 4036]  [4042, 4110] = 0.07 mag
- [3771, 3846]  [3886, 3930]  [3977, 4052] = 0.07 mag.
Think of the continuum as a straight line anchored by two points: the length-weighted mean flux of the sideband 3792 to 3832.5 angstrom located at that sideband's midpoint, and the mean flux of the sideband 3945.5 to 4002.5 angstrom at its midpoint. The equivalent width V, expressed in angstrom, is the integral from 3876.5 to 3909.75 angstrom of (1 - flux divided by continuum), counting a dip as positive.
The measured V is 0.6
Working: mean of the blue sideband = 9.53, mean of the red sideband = 8.72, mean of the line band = 8.95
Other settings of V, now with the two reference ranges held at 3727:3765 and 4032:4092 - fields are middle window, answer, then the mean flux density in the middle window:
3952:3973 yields 3.5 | 8.46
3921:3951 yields 3.8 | 8.86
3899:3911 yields 1.6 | 8.79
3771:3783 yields 1.2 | 8.99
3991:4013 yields 2.4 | 9.05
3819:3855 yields 1.8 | 9.56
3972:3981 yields 1.4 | 8.57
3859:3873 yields 0.9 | 9.42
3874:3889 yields 1.5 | 9.11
